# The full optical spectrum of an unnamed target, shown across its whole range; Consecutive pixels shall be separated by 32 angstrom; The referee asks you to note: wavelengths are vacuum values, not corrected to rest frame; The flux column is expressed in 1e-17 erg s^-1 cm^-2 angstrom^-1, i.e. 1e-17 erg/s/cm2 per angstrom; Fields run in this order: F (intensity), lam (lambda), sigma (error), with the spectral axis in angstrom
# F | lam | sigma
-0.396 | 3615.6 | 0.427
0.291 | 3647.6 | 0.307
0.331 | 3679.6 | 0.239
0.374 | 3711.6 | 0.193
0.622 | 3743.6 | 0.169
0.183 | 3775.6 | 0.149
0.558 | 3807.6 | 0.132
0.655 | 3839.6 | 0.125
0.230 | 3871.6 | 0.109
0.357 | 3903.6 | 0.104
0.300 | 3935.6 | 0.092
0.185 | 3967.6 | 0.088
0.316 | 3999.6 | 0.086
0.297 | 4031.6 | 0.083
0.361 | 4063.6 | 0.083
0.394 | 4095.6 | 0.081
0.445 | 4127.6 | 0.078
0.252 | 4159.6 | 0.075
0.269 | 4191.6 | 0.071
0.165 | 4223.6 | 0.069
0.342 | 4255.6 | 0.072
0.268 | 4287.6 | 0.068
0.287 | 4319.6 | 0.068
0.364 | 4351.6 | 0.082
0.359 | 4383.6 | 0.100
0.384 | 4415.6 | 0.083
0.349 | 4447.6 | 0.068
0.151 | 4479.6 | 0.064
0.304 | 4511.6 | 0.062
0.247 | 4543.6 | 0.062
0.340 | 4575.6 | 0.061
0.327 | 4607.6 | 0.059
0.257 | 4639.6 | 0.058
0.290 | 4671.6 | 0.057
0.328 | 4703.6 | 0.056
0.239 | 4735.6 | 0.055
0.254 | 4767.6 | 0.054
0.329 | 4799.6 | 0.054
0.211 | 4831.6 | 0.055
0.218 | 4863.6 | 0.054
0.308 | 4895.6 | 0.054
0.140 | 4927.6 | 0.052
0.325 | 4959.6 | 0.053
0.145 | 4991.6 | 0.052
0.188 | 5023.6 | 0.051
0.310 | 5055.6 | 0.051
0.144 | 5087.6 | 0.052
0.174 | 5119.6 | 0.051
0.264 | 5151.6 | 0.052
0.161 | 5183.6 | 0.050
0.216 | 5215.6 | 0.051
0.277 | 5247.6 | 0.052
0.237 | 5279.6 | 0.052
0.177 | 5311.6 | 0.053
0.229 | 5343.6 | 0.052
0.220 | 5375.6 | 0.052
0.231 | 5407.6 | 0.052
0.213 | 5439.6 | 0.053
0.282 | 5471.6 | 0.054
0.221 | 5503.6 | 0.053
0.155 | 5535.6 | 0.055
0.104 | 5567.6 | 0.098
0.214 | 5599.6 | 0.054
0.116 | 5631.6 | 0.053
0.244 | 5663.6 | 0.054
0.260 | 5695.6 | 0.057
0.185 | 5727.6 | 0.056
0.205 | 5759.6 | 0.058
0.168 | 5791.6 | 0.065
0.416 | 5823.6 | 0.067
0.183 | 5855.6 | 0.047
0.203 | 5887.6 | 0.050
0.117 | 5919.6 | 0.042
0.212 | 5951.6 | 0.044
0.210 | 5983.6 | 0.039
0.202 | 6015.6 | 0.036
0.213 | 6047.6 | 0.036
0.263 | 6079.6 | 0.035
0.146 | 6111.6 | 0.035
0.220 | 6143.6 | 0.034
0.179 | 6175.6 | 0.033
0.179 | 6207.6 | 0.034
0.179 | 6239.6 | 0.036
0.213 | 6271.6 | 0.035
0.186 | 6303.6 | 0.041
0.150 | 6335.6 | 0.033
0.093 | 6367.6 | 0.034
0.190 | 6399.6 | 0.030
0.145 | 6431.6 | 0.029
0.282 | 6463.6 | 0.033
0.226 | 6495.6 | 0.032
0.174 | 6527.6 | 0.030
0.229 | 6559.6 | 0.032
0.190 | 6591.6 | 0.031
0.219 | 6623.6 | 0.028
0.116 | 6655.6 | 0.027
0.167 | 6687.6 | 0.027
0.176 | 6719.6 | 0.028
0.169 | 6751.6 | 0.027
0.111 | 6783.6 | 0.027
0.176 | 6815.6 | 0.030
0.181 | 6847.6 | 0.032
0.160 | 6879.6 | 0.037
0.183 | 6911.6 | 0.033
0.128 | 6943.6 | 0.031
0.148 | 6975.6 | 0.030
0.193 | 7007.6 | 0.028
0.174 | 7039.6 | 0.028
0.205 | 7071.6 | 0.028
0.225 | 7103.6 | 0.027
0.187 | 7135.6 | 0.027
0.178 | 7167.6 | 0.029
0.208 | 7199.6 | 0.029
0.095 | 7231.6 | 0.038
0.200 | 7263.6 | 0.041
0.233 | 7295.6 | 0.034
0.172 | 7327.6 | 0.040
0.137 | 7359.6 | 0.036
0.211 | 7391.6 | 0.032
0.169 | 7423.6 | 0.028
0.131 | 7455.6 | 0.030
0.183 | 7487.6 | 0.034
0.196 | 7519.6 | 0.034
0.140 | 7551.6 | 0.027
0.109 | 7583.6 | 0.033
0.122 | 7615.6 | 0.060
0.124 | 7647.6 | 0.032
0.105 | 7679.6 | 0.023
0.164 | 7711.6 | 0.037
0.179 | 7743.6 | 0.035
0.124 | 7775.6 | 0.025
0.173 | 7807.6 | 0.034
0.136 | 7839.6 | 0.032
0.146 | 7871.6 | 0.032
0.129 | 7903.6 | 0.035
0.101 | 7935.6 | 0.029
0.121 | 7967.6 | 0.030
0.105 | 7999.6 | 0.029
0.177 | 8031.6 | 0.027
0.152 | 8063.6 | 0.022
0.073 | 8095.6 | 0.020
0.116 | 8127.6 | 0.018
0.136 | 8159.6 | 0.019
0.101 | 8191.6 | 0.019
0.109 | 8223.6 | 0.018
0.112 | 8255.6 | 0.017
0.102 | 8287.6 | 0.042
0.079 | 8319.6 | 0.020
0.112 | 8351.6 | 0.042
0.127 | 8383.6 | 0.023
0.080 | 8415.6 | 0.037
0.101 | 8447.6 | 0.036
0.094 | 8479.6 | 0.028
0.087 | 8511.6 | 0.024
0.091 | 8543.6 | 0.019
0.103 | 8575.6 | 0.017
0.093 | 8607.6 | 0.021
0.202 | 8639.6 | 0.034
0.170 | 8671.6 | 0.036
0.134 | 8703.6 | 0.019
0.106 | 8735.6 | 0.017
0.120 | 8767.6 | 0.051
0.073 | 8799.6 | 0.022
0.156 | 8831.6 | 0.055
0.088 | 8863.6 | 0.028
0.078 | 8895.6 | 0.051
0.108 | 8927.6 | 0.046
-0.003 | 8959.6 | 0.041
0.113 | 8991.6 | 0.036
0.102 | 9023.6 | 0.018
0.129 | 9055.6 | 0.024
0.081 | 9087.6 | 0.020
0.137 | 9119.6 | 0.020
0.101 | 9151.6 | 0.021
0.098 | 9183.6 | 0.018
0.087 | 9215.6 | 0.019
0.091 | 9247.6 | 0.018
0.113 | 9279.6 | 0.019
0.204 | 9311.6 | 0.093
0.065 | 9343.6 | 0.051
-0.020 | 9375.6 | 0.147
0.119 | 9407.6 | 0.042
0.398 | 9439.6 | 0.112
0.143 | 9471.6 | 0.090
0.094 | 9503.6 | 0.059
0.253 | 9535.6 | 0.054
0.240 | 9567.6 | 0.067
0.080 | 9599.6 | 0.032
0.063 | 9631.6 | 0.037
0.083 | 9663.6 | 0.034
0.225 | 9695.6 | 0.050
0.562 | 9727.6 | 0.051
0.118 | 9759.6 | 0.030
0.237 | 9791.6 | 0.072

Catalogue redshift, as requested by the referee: 1.61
